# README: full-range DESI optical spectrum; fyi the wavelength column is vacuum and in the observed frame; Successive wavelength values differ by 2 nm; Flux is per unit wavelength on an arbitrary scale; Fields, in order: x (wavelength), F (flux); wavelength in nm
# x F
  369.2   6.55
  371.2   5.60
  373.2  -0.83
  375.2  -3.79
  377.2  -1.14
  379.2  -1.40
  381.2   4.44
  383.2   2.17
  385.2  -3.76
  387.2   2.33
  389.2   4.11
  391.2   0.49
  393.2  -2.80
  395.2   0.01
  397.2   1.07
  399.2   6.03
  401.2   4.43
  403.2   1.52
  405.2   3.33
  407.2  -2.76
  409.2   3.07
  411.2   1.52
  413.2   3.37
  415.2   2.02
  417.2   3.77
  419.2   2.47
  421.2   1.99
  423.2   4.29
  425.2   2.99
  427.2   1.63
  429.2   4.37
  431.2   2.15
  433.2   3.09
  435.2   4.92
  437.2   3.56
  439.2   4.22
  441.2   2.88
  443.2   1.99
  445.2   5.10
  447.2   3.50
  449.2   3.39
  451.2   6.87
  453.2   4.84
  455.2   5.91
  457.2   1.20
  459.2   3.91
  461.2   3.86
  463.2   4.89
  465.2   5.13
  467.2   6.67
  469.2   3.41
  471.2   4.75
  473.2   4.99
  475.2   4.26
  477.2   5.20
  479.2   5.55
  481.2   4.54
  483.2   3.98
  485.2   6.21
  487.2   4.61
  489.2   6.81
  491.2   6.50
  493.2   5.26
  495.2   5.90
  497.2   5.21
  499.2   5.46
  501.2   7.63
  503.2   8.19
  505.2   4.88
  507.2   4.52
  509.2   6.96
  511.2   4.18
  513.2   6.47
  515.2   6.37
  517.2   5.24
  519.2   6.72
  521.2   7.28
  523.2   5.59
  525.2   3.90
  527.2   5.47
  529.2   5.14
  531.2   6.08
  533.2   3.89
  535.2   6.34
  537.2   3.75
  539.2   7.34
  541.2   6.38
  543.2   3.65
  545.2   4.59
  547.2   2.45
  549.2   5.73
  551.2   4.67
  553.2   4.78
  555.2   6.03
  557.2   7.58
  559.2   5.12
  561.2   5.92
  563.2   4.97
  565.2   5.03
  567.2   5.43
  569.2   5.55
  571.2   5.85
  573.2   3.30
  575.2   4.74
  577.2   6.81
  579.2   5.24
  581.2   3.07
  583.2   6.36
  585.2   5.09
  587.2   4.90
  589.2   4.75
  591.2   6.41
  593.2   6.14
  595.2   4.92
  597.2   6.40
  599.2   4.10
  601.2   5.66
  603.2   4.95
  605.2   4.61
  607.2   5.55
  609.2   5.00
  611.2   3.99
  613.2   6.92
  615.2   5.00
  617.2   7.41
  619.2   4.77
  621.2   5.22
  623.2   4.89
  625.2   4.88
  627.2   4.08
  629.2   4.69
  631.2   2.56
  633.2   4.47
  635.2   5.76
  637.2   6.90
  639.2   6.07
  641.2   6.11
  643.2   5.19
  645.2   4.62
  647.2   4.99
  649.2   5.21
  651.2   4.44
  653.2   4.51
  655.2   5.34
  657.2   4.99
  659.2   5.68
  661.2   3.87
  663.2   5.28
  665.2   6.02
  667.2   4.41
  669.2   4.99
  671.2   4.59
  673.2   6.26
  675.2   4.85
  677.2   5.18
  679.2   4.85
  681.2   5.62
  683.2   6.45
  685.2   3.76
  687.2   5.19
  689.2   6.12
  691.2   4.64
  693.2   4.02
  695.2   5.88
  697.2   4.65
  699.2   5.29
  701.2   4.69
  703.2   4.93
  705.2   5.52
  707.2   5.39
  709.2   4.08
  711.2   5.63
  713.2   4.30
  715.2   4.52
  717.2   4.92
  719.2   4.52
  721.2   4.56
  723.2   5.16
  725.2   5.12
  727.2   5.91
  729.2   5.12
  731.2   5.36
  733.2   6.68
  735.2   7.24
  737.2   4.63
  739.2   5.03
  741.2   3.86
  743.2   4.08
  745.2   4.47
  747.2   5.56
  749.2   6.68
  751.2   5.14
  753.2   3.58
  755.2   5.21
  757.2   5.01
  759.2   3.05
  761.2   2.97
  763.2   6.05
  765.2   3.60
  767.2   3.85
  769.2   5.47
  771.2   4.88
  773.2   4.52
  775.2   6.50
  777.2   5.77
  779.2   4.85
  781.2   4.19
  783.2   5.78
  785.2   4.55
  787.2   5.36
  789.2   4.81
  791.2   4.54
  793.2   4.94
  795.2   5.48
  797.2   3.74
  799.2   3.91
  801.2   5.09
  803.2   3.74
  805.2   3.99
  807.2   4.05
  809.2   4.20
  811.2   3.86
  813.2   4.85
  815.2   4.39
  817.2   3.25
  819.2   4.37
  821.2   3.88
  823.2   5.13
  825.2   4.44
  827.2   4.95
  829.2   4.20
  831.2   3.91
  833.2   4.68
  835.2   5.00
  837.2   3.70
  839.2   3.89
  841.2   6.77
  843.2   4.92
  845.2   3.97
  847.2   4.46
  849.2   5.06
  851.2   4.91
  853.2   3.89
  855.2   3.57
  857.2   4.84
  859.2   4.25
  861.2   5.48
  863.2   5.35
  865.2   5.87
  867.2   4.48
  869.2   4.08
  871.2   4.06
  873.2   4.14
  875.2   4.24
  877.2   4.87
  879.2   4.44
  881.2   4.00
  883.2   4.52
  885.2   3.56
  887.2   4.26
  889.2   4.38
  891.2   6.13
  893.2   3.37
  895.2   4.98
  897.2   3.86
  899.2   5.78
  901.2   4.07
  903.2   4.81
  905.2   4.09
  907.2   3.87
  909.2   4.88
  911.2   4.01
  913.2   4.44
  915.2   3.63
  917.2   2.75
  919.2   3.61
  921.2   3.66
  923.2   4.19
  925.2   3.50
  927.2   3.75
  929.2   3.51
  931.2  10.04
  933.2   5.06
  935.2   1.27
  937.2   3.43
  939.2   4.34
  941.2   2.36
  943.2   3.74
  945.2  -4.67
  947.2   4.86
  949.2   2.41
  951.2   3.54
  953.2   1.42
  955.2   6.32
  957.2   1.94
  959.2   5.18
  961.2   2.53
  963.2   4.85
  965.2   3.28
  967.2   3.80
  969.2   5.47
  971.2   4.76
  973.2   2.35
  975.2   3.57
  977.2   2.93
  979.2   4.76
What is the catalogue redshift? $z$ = 0.12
